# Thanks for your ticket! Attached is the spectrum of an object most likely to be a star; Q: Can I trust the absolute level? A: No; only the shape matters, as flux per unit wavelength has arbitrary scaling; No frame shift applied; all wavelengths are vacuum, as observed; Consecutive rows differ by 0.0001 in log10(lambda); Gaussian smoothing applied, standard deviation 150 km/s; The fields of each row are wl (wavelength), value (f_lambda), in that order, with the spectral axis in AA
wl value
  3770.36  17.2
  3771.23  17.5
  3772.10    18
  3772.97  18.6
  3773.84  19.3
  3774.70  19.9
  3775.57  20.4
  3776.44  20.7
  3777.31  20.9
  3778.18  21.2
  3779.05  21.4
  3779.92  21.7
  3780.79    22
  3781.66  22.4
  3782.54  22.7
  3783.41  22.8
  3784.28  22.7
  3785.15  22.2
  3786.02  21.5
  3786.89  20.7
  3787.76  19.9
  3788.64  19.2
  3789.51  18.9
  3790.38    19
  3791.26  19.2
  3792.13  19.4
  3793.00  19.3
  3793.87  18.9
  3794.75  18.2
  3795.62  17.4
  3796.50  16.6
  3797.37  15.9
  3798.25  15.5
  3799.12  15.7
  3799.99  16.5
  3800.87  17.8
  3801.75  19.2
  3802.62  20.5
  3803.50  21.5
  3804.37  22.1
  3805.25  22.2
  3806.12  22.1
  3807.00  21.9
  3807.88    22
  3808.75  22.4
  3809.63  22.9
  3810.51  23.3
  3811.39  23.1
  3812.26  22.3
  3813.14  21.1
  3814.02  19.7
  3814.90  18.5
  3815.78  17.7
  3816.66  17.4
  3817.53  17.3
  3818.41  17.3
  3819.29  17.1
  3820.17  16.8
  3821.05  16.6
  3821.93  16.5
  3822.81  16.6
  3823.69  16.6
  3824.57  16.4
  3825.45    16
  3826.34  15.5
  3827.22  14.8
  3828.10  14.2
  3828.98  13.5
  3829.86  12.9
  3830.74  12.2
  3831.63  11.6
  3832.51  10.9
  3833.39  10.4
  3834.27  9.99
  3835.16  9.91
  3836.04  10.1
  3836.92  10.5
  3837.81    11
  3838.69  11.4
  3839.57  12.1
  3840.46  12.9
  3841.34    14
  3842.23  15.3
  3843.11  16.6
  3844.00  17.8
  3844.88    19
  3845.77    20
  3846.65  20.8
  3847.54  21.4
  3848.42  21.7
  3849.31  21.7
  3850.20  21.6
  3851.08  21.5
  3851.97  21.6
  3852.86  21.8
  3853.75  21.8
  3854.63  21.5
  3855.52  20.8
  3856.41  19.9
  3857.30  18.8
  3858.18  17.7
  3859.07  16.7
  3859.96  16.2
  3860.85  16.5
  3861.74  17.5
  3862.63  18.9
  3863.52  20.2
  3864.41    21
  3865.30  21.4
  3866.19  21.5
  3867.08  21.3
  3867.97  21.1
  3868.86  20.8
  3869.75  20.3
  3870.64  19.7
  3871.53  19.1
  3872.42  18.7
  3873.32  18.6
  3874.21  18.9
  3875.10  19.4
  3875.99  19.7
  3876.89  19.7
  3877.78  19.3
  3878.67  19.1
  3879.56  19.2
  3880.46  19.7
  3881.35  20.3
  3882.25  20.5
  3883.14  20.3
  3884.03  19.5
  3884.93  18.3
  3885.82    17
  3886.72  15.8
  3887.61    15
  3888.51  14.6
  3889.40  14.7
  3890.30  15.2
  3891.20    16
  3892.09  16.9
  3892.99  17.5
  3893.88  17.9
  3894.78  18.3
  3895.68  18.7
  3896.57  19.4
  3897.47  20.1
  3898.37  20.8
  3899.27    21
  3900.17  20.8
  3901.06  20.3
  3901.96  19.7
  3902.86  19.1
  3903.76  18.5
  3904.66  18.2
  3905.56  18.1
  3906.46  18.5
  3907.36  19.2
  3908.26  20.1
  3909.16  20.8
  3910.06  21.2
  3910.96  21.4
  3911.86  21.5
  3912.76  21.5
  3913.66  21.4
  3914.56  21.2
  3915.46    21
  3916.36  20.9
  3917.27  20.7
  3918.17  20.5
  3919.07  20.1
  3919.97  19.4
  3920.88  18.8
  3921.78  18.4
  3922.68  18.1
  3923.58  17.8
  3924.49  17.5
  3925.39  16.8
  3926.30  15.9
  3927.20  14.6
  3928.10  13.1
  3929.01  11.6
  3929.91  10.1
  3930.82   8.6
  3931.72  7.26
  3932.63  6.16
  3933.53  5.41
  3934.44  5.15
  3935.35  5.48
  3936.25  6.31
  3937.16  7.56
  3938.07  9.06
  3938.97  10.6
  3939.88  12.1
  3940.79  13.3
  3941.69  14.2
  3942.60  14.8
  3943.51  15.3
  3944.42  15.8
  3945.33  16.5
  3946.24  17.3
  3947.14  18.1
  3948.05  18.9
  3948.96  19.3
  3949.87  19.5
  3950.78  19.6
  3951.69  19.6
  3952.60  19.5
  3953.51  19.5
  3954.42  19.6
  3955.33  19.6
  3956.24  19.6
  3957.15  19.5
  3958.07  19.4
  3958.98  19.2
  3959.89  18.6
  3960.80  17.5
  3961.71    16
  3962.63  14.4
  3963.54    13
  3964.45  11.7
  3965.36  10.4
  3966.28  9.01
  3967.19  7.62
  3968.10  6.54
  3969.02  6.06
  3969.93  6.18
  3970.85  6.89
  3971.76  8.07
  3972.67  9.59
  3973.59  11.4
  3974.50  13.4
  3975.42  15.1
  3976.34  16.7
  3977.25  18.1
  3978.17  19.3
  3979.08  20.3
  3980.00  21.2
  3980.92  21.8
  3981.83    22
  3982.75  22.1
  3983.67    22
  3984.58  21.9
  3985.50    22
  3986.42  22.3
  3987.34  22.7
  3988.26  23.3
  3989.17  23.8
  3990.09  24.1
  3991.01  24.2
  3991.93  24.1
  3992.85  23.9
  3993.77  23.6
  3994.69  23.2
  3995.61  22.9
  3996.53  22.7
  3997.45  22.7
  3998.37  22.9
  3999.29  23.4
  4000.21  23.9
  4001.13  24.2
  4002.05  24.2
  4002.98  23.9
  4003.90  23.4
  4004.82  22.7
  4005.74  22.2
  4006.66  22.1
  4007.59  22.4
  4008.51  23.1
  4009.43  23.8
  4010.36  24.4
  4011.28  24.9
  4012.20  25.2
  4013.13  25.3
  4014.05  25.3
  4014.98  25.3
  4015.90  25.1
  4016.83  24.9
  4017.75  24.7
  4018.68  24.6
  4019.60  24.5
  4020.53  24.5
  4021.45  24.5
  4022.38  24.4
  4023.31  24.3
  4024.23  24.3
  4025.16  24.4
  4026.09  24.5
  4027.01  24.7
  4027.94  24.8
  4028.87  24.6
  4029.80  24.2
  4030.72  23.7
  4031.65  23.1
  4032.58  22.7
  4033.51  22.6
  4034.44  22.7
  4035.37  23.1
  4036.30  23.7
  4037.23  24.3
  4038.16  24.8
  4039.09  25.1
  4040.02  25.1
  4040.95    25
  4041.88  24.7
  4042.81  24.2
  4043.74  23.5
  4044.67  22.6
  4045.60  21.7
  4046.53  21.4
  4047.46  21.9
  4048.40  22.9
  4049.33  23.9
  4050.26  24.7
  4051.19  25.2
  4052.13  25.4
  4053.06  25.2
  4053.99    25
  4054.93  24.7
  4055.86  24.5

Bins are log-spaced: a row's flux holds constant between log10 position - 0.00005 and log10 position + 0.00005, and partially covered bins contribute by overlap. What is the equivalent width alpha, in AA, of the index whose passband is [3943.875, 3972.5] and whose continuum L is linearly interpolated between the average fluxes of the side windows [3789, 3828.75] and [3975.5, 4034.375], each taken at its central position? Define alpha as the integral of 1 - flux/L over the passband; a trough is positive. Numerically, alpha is 9.0 AA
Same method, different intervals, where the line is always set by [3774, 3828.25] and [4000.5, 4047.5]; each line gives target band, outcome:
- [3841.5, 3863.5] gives 1.1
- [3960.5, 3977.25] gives 8.5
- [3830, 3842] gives 5.2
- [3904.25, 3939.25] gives 9.9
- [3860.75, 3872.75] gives 0.5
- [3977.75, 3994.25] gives 0.5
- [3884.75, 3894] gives 2.2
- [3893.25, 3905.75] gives 1.2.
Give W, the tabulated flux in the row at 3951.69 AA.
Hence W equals 19.6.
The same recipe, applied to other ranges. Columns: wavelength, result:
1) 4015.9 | 25.1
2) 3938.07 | 9.06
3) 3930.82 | 8.6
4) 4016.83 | 24.9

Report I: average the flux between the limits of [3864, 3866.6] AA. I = 21.3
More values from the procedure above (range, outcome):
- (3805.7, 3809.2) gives 22.1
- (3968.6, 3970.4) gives 6.12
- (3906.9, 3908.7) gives 19.6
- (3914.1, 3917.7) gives 20.9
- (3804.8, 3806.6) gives 22.1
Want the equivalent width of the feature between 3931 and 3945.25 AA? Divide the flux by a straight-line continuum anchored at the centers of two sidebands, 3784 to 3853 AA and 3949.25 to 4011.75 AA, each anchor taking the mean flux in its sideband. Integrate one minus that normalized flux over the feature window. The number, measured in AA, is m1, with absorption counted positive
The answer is 6.6 AA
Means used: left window 17.7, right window 19.1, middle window 10.1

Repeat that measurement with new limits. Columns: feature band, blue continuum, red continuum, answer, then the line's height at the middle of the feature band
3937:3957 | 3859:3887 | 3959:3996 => 1.44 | 17.8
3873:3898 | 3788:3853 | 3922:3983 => -3.59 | 15.9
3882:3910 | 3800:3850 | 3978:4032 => 1.74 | 19.6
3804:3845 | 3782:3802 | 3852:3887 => 6.08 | 19.3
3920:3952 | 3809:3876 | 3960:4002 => 7.48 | 17.9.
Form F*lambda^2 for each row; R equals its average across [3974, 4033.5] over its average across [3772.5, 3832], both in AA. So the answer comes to 1.35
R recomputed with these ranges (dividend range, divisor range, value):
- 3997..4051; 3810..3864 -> 1.55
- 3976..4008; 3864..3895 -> 1.27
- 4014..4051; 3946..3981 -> 1.61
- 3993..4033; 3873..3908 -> 1.37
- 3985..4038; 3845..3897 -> 1.33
